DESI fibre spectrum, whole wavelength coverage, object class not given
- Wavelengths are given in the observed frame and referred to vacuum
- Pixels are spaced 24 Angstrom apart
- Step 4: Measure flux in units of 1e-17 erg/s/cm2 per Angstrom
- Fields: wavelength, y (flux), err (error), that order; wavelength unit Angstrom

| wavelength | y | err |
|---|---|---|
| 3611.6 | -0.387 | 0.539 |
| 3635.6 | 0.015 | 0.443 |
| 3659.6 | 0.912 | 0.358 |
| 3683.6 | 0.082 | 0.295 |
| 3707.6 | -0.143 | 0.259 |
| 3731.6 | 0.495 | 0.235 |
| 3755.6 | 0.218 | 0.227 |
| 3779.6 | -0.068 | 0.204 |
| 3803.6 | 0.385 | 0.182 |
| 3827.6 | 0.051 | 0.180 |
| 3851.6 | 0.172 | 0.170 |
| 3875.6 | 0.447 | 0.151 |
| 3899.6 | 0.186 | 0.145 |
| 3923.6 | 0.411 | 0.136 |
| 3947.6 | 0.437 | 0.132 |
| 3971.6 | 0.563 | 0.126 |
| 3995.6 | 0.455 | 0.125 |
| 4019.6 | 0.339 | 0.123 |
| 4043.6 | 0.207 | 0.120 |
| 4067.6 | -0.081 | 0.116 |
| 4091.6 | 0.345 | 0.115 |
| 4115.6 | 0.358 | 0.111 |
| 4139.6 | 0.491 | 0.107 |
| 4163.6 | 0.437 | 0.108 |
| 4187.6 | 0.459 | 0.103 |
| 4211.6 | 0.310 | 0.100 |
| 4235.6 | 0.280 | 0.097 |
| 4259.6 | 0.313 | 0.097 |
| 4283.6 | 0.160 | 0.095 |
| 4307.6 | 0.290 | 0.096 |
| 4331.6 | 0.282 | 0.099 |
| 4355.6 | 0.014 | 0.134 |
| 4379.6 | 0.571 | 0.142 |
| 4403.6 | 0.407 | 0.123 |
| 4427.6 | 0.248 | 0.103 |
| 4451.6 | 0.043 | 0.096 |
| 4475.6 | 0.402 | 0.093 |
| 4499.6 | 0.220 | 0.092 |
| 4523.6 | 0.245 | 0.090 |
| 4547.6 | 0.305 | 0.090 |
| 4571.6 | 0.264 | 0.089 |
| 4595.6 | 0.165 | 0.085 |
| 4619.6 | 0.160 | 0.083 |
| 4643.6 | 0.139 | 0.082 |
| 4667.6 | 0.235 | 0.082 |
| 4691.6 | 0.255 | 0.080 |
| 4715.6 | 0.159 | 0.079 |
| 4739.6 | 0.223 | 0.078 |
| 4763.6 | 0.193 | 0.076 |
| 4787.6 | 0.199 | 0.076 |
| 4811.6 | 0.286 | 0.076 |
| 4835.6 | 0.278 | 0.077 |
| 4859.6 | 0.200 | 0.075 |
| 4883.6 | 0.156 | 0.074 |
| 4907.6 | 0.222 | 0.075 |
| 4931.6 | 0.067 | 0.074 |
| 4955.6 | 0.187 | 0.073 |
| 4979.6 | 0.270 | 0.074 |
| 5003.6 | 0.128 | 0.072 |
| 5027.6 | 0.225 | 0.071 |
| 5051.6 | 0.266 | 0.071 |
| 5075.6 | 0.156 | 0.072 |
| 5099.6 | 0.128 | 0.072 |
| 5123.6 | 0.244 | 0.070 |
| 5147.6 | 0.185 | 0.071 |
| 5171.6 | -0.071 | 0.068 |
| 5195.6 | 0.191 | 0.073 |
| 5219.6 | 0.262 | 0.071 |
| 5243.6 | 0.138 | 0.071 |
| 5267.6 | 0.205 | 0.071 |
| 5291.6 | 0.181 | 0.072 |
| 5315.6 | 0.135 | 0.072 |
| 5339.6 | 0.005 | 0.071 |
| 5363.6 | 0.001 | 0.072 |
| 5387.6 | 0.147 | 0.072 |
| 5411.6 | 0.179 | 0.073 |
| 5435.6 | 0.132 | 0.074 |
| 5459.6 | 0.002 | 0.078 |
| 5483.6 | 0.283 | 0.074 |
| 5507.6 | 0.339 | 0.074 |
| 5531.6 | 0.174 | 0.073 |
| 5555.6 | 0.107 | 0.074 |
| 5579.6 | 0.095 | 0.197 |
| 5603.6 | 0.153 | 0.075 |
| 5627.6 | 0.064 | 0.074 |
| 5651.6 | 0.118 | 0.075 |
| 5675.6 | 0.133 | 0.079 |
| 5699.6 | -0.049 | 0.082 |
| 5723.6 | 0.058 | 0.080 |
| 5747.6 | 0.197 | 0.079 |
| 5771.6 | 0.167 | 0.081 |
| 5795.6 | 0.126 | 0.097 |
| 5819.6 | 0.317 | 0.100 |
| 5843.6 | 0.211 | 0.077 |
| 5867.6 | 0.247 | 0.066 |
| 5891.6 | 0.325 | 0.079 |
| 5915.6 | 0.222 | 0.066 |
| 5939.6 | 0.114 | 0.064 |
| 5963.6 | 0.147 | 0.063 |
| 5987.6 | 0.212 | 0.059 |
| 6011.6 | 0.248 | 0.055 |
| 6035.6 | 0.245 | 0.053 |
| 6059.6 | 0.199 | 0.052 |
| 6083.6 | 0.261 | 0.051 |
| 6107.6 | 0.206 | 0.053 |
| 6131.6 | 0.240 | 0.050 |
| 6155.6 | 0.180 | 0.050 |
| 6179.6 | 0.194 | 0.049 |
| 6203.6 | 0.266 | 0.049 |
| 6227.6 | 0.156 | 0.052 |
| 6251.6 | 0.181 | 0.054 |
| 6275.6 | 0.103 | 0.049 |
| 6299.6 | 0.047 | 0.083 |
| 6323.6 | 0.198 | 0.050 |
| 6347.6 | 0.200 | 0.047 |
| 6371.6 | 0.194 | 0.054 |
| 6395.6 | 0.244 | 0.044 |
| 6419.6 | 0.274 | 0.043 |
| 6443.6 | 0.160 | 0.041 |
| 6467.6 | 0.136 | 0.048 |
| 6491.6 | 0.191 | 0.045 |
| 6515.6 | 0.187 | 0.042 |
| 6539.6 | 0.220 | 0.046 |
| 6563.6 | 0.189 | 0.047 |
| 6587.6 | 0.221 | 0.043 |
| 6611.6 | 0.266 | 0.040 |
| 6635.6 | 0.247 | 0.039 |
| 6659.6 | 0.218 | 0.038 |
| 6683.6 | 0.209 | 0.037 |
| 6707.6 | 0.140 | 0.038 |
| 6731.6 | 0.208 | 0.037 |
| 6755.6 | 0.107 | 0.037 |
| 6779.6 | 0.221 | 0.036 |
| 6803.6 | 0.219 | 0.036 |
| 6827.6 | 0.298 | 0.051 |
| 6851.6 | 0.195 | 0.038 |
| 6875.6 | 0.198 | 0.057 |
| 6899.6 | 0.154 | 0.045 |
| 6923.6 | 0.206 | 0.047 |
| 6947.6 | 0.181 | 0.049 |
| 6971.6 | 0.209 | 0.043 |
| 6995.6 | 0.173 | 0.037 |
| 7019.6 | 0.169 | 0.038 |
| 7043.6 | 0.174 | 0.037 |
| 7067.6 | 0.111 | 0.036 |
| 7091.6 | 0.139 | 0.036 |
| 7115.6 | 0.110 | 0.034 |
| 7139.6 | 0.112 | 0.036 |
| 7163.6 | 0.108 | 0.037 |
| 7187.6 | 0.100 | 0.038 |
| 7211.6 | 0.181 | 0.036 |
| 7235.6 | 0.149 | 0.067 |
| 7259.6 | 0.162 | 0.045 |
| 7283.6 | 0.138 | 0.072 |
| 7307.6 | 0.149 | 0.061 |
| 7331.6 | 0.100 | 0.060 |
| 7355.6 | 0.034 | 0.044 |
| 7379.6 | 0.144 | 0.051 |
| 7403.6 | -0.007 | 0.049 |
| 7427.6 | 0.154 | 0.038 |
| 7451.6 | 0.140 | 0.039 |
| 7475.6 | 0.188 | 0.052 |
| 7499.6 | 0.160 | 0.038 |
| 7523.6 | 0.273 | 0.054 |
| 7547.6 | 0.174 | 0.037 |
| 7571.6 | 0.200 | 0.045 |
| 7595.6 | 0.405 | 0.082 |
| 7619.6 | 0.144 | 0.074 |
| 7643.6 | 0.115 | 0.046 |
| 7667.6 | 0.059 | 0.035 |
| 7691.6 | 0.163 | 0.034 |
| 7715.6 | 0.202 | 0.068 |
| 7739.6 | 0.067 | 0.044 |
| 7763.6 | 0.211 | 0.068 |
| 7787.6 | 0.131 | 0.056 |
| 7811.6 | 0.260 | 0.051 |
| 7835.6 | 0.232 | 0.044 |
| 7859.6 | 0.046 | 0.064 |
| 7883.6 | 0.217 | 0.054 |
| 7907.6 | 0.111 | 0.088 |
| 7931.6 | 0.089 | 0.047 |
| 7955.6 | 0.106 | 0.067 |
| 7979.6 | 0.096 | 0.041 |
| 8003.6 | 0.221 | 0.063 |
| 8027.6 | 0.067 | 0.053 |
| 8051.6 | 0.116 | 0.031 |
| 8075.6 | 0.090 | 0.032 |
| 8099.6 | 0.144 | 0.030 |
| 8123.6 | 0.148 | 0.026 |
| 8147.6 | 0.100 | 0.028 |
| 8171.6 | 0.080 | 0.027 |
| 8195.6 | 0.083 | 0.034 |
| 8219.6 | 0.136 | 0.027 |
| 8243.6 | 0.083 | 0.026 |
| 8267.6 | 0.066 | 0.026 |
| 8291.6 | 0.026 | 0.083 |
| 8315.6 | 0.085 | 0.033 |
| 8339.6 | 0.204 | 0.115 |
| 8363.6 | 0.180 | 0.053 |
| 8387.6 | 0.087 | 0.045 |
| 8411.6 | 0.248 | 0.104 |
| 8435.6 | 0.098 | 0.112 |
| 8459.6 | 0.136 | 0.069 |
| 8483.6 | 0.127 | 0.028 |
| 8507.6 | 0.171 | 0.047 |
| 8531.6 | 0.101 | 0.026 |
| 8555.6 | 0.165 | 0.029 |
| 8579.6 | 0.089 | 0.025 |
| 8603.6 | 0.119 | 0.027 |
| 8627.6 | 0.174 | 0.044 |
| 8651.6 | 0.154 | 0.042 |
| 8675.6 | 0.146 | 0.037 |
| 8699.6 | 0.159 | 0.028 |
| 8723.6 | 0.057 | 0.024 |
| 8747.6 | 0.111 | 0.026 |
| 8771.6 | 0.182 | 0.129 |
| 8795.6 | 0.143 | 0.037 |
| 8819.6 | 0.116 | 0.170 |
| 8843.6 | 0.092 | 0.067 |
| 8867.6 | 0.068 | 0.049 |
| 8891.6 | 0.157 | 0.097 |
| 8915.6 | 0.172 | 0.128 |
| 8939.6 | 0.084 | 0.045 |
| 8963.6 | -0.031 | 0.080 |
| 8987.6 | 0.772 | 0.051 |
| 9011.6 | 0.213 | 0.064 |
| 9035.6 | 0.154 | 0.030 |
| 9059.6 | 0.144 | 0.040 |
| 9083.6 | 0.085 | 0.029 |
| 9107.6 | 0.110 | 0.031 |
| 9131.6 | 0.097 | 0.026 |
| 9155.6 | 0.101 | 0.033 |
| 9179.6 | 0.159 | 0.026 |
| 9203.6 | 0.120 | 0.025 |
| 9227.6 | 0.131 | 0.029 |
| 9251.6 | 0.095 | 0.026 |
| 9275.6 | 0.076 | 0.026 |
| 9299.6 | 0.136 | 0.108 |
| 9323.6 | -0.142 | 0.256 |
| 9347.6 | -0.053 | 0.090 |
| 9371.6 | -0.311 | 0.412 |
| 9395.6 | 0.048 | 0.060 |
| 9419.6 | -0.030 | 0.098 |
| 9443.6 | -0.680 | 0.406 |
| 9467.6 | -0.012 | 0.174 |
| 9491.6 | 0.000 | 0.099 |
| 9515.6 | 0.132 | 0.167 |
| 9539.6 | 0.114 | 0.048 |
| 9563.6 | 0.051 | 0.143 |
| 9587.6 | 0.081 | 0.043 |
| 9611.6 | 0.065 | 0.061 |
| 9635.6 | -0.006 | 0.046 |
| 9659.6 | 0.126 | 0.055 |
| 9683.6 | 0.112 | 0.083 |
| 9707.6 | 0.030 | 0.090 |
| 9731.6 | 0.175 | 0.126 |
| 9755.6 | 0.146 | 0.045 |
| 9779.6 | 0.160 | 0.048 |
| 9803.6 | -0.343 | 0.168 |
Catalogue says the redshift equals 1.41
